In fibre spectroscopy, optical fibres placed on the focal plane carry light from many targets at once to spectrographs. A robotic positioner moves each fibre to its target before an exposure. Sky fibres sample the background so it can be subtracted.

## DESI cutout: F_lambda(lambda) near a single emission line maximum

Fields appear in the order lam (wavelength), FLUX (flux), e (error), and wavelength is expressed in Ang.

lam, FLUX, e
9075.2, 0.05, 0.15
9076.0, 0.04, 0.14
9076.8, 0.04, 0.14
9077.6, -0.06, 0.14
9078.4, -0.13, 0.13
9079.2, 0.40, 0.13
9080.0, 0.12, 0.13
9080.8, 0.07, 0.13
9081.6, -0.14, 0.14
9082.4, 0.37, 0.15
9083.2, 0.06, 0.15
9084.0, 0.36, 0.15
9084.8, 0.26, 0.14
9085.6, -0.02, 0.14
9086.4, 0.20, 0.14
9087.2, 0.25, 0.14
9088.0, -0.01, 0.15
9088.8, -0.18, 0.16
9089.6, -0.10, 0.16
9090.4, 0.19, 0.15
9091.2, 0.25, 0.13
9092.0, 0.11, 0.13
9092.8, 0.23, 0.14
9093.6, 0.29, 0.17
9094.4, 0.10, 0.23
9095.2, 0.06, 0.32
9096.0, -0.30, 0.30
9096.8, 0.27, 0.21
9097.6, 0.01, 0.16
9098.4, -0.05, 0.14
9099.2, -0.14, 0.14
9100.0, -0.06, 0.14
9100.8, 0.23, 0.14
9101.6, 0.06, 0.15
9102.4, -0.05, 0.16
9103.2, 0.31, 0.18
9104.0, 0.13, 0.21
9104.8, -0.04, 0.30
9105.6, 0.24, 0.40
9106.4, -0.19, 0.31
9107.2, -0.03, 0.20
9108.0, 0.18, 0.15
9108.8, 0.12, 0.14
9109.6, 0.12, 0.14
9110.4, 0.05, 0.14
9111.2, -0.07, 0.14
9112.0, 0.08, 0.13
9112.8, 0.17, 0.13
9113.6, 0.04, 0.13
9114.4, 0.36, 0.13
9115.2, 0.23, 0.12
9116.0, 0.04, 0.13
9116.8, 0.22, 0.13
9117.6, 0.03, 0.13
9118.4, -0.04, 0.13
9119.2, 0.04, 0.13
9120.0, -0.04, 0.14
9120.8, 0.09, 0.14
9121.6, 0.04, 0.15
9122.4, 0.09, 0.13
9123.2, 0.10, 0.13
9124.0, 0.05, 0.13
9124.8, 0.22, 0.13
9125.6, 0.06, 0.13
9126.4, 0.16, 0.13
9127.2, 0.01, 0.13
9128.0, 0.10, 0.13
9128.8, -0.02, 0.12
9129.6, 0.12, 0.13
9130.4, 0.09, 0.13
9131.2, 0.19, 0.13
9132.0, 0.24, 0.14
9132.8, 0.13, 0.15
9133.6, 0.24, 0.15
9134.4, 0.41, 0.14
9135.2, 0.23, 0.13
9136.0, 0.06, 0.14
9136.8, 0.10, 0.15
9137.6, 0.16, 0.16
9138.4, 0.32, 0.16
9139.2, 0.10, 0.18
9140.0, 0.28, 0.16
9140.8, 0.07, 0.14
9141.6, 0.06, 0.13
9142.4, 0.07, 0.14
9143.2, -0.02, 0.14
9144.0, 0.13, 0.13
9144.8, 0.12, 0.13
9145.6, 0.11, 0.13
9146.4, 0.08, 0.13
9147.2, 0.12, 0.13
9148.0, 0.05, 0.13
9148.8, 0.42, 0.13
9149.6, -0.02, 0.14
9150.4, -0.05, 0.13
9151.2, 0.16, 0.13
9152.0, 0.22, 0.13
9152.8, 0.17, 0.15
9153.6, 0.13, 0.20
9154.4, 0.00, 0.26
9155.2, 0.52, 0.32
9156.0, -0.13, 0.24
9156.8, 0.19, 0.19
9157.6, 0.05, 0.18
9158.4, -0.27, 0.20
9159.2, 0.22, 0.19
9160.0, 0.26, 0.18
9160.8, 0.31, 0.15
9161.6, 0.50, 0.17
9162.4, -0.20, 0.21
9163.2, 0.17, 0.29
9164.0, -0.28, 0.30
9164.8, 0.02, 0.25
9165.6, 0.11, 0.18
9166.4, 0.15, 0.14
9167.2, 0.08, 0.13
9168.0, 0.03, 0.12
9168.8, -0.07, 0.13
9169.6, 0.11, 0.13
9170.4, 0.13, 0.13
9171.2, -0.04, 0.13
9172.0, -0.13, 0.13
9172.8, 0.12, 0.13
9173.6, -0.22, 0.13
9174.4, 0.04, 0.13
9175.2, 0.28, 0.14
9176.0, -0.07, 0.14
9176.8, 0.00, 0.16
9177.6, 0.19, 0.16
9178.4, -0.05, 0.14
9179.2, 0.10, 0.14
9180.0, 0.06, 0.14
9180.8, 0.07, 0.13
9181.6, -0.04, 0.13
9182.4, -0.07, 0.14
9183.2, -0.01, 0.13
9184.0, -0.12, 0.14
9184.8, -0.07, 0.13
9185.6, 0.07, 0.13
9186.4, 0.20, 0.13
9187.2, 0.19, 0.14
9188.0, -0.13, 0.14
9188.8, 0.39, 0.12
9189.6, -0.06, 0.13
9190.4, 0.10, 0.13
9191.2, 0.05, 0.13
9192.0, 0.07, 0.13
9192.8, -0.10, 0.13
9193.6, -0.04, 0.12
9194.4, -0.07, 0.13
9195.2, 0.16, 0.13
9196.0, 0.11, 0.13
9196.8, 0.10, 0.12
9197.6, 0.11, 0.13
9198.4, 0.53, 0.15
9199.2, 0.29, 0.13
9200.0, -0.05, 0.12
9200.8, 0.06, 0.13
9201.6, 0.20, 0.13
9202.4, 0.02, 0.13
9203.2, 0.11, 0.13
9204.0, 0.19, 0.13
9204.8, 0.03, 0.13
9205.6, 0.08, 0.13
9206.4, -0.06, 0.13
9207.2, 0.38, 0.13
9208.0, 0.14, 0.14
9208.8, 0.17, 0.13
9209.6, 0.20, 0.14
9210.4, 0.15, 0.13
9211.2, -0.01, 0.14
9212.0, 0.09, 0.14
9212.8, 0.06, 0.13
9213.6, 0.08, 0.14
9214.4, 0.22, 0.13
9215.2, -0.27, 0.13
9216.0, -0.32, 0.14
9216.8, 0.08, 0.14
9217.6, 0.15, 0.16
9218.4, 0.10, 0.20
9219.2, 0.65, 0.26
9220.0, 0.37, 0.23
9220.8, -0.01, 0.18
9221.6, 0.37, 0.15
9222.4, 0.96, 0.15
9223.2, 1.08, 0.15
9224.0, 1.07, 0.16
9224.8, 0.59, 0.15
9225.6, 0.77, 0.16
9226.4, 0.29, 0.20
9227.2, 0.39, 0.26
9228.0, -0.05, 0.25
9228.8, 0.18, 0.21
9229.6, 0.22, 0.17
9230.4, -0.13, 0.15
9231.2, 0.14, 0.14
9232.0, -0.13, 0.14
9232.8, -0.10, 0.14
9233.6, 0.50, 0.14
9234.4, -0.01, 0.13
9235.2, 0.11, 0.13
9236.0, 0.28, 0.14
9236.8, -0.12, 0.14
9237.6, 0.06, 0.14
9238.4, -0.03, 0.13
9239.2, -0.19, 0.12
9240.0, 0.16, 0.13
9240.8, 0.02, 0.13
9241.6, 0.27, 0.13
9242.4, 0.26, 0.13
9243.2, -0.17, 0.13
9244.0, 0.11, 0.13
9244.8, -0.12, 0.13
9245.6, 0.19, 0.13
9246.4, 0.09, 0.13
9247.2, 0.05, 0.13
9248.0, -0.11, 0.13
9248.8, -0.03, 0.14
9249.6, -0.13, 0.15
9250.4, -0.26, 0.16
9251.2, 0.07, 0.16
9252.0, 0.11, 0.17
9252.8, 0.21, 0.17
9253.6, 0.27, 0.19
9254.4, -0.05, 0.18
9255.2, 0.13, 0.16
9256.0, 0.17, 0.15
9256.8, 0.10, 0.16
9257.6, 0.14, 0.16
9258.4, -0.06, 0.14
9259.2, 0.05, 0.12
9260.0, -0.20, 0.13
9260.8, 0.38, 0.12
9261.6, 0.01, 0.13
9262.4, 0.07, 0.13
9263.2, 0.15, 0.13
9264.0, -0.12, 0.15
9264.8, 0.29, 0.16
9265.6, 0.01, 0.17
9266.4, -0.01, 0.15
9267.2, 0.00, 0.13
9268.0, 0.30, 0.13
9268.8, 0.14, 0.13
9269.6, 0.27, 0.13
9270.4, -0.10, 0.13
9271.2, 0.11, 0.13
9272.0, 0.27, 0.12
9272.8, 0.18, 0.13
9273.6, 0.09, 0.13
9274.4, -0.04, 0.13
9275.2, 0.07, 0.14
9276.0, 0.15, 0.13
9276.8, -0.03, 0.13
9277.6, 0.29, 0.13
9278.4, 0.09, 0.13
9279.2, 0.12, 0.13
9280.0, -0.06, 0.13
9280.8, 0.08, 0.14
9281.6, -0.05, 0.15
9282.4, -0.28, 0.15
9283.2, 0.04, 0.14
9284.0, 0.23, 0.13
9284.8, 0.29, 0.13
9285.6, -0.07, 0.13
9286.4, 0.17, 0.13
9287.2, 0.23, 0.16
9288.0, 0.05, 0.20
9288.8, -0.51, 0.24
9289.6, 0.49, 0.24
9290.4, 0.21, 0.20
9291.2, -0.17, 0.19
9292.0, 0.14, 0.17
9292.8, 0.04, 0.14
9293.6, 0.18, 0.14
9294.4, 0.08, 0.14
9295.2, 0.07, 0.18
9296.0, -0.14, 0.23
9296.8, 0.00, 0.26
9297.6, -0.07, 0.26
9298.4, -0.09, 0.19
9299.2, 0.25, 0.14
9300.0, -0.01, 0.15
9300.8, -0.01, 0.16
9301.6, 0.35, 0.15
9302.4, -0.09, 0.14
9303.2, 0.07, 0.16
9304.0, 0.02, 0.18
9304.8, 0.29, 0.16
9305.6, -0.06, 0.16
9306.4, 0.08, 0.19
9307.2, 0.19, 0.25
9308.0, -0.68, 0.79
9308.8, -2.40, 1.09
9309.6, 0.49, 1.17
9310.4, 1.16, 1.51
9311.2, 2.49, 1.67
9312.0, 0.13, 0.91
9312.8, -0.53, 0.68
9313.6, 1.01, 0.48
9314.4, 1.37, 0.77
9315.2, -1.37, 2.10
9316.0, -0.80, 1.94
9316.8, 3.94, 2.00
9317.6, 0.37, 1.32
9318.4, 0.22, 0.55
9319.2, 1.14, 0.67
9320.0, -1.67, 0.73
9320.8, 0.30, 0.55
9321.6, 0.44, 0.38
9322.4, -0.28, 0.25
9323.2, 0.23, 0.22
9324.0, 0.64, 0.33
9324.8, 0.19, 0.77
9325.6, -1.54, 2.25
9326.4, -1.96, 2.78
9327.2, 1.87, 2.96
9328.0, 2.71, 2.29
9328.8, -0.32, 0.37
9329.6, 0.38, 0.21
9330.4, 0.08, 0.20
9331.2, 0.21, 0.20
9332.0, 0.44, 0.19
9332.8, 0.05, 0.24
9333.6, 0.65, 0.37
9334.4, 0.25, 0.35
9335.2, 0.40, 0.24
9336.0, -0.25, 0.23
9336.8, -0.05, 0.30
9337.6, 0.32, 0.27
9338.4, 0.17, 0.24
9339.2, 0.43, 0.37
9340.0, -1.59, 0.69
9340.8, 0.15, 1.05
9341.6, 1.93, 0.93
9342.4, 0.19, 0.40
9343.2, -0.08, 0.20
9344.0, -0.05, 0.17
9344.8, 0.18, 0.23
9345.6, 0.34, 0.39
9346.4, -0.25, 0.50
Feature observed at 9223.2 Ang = H-beta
